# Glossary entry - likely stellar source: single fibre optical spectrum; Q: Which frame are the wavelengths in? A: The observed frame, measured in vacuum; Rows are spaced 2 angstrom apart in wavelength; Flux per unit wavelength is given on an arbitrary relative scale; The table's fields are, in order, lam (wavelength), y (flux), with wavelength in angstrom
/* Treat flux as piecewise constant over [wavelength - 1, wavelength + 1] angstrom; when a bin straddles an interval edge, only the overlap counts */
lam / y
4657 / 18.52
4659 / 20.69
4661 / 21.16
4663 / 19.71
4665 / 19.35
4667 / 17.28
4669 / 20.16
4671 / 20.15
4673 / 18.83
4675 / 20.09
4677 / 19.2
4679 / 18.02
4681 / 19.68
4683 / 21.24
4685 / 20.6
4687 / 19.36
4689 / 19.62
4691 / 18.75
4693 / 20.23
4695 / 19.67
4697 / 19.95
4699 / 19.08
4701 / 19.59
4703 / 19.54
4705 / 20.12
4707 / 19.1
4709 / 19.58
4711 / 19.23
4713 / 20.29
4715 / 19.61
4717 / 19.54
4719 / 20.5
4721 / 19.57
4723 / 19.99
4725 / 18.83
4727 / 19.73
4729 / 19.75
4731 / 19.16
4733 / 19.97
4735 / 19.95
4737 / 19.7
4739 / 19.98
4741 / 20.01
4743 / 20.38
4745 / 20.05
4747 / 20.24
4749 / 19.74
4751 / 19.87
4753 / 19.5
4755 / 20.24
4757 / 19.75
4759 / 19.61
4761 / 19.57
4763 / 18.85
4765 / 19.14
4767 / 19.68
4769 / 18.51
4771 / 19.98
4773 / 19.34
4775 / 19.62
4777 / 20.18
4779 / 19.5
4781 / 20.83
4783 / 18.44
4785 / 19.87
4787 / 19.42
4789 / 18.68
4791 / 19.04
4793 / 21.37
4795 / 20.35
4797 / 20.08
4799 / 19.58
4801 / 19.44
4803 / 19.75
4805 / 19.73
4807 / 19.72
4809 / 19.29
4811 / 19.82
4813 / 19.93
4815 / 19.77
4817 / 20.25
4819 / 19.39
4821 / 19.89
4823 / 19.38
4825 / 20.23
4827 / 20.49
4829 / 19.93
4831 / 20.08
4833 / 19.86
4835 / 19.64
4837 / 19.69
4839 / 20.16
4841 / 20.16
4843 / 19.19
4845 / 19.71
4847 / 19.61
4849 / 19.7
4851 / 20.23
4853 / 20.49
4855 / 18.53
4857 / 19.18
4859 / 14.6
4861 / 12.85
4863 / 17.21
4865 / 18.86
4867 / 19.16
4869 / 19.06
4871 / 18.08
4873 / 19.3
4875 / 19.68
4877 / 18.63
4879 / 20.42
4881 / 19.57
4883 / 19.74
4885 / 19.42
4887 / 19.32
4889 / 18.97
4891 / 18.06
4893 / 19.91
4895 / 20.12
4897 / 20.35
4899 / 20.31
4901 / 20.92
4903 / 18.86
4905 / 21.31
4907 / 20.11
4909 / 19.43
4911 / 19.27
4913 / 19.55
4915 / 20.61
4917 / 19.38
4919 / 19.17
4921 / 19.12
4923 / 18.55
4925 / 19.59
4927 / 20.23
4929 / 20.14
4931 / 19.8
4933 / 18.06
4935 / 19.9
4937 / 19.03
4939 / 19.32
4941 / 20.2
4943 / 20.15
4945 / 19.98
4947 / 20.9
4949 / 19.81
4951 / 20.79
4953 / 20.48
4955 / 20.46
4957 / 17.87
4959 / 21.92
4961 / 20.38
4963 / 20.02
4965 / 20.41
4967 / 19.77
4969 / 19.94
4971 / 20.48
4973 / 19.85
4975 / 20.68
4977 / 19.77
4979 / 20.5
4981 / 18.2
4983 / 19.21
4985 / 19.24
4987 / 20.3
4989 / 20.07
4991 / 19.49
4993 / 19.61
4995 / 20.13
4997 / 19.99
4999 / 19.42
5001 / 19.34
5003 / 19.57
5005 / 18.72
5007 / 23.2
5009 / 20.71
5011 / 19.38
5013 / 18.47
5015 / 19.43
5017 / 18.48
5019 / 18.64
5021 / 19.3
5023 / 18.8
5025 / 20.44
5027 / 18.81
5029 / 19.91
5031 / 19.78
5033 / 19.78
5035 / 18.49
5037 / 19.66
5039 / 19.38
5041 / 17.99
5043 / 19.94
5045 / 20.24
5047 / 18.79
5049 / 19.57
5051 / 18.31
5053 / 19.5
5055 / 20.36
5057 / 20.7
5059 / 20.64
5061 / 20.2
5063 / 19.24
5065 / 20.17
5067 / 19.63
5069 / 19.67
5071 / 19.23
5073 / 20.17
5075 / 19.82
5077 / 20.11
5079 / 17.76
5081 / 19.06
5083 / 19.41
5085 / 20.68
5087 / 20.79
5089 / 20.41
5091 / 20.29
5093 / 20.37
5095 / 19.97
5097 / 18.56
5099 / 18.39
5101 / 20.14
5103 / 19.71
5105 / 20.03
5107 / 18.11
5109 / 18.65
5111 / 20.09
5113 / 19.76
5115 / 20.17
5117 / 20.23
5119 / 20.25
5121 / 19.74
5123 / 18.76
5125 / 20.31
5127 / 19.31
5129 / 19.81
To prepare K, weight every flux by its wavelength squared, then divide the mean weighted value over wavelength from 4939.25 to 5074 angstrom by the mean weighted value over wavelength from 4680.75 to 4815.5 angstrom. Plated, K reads 1.1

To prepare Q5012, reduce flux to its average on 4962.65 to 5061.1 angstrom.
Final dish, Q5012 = 19.7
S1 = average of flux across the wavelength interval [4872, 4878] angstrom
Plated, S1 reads 19.2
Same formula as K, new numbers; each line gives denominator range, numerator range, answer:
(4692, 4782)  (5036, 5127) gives 1.15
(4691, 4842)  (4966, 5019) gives 1.10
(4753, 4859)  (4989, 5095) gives 1.10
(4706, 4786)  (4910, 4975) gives 1.09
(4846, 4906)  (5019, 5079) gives 1.10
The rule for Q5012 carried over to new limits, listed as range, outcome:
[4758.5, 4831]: 19.7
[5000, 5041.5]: 19.5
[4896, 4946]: 19.7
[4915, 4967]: 19.8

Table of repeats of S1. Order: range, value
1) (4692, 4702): 19.7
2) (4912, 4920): 19.7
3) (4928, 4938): 19.4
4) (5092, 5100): 19.3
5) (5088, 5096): 20.3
